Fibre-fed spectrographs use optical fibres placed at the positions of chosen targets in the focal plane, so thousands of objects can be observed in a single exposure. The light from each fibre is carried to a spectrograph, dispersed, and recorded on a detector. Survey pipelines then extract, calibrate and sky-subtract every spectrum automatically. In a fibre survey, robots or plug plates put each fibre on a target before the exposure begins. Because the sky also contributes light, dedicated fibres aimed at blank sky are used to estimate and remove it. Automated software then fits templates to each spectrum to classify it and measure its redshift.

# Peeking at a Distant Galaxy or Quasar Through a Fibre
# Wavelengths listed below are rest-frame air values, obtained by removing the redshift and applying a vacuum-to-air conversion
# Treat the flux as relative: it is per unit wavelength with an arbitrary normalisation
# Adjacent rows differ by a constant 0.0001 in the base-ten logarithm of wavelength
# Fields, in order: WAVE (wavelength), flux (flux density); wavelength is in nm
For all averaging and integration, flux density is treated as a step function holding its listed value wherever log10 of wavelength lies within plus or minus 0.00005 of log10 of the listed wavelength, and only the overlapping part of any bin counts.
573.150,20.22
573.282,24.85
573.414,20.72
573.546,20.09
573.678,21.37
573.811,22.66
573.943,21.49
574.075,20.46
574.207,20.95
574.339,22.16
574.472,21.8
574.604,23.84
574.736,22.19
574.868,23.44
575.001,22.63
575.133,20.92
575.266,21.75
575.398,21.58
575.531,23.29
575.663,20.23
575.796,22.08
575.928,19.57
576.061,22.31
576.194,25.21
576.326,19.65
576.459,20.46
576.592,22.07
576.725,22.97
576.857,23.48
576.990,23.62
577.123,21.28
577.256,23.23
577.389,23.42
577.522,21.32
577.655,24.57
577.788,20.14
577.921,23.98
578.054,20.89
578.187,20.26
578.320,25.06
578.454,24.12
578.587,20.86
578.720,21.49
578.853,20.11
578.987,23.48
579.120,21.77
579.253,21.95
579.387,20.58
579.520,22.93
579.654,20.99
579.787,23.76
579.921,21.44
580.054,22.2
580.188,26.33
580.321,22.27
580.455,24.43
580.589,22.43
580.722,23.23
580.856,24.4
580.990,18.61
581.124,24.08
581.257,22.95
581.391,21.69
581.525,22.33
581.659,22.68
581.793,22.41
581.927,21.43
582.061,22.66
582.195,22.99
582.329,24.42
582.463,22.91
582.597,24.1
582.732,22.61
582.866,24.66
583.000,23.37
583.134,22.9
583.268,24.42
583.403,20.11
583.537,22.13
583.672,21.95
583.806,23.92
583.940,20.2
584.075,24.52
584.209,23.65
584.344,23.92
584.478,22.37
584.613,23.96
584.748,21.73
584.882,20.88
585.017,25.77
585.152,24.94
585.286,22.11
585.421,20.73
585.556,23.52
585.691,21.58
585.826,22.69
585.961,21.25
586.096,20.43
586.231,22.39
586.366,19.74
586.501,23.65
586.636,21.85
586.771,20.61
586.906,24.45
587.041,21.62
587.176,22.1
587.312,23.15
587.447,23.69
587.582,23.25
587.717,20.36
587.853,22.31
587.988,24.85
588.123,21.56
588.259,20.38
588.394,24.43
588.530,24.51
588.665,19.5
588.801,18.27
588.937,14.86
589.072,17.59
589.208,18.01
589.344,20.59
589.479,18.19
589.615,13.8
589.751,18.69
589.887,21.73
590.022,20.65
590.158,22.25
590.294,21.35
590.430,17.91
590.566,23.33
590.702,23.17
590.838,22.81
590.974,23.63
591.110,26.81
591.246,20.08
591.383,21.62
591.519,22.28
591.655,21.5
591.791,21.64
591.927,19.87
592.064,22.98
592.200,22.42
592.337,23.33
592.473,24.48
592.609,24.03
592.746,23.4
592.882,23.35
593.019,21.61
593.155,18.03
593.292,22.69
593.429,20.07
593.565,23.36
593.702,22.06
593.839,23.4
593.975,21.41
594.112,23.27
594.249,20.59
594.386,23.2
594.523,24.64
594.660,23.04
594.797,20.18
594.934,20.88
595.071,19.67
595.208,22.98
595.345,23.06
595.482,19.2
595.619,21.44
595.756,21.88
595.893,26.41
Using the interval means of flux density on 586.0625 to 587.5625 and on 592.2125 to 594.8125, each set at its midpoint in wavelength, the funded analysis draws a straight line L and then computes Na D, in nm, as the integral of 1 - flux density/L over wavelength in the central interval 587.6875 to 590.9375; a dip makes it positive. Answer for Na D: 0.27 nm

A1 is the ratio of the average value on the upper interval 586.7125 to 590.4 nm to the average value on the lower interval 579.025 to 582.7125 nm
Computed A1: 0.92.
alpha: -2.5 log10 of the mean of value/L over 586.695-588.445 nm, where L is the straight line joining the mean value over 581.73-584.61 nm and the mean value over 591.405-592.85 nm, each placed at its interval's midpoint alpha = 0.013 mag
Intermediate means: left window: 23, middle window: 22.5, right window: 22.6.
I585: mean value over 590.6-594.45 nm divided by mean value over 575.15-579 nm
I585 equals 1.0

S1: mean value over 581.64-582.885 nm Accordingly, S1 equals 23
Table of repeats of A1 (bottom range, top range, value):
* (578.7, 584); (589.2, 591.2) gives 0.93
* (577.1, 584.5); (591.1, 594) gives 0.98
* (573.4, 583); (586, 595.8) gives 0.97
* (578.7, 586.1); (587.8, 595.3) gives 0.95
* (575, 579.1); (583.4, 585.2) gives 1.04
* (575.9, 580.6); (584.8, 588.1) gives 1.00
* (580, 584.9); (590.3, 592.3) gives 0.97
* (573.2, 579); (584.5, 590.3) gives 0.97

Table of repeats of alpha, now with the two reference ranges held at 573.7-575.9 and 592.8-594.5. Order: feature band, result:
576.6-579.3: -0.02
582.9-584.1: -0.03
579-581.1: -0.03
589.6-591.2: 0.02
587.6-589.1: 0.05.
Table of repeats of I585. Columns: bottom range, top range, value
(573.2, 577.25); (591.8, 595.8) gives 1.00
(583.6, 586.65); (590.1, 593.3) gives 0.99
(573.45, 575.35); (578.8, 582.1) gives 1.03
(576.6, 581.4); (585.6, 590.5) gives 0.93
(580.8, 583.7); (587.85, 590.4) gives 0.88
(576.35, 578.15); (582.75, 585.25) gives 1.03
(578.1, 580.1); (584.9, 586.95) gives 1.01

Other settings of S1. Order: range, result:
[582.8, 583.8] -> 22.9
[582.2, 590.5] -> 21.8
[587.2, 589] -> 21.6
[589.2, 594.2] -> 21.7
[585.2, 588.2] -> 22.2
